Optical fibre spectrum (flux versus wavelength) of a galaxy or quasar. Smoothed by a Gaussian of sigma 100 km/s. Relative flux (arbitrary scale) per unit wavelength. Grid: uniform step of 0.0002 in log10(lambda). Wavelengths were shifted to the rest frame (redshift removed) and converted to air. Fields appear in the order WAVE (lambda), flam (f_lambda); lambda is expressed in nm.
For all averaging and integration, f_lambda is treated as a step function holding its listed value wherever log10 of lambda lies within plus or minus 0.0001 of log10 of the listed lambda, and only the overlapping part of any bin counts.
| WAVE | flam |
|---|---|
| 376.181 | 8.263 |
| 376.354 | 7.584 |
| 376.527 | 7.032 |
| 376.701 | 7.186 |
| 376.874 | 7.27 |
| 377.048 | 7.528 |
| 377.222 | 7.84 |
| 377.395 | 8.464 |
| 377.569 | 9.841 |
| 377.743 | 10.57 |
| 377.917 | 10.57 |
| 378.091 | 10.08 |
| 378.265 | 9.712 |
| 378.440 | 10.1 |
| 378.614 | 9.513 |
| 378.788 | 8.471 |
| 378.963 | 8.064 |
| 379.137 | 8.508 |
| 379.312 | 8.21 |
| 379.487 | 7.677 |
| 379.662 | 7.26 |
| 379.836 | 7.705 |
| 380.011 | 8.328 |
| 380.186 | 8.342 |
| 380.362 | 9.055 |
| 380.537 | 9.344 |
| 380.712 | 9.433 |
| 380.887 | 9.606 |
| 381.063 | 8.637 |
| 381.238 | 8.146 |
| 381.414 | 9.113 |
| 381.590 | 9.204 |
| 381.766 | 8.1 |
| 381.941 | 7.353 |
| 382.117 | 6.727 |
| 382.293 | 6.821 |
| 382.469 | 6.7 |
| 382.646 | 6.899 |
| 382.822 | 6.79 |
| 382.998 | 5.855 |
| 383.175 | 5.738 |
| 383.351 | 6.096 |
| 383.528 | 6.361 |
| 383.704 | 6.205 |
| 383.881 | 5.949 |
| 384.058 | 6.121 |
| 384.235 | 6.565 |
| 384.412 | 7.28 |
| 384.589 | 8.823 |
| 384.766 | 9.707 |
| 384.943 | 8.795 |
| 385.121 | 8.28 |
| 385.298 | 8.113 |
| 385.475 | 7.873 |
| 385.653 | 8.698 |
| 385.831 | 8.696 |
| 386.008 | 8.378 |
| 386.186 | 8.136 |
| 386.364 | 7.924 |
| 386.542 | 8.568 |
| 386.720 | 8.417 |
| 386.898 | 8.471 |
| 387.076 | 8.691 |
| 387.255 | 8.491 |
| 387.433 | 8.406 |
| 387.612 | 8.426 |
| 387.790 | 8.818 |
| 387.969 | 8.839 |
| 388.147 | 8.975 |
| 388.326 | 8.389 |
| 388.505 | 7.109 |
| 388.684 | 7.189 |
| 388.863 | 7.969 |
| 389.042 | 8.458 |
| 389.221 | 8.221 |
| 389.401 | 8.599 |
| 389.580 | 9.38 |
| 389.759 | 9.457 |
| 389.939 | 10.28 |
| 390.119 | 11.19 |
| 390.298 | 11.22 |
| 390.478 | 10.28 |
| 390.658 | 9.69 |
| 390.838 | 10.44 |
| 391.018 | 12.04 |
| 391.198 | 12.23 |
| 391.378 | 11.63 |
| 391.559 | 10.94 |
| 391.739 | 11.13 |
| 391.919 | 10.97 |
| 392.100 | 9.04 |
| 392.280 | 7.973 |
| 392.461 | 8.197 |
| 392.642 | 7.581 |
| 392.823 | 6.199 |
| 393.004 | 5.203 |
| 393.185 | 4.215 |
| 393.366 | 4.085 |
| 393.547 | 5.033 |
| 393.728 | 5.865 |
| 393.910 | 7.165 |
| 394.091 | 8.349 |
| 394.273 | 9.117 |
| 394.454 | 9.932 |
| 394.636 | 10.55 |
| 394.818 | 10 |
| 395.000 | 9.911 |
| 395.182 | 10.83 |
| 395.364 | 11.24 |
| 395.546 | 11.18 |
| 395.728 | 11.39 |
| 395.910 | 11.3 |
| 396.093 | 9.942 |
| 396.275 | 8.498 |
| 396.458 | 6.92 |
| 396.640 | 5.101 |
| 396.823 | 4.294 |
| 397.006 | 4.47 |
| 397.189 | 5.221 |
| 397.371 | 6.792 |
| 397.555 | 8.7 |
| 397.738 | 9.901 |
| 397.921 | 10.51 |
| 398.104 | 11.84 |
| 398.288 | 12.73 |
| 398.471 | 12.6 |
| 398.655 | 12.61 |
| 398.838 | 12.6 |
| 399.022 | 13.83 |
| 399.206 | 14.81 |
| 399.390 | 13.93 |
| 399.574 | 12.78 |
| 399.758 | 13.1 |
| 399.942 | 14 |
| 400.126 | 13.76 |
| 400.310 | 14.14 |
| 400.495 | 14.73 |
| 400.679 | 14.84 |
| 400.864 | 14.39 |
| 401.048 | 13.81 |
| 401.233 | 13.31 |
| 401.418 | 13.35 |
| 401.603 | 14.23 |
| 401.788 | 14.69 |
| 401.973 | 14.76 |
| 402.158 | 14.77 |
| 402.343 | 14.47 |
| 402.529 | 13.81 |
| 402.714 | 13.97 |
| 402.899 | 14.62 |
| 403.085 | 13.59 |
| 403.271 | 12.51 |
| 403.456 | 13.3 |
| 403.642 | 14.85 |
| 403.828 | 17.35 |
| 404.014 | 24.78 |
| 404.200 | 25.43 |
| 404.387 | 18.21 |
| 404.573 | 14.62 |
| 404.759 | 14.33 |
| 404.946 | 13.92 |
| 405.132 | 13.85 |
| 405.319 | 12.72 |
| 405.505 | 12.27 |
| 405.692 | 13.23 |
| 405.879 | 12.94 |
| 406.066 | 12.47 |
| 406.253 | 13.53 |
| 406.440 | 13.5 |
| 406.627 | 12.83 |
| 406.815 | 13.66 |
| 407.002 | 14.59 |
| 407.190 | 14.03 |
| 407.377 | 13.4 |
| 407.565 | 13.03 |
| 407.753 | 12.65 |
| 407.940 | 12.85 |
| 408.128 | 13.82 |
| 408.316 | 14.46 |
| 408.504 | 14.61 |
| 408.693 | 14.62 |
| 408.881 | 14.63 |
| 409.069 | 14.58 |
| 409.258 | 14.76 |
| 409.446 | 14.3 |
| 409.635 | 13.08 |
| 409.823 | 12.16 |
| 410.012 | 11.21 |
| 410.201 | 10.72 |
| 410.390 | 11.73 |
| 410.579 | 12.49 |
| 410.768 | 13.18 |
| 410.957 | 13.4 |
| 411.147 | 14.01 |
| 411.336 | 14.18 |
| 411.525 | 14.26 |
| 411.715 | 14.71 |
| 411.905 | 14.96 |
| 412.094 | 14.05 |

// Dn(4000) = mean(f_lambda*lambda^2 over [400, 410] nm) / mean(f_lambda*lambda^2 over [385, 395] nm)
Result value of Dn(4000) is 1.78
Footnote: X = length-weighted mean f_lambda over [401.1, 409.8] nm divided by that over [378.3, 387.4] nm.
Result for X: 1.81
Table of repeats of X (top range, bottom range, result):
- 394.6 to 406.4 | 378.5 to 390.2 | 1.57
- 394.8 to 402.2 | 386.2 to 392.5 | 1.24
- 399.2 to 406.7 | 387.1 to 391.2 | 1.58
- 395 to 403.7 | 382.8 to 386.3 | 1.61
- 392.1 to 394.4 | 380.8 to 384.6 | 0.94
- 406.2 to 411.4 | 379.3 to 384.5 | 1.79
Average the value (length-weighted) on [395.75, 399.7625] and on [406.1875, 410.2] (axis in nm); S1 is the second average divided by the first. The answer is 1.35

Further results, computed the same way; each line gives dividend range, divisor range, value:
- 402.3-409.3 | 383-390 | 1.81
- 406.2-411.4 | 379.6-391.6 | 1.59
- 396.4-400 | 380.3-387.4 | 1.32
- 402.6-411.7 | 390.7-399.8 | 1.49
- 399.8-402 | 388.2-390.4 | 1.58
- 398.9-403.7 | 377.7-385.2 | 1.74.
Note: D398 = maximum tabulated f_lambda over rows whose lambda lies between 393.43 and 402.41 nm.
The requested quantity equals 14.84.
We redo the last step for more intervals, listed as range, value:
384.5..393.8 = 12.23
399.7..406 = 25.43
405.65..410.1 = 14.76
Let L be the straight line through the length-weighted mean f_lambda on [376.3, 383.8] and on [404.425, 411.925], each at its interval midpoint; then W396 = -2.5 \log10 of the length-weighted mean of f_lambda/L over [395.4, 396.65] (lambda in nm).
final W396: 0.17 mag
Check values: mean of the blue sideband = 8.09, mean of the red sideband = 13.5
